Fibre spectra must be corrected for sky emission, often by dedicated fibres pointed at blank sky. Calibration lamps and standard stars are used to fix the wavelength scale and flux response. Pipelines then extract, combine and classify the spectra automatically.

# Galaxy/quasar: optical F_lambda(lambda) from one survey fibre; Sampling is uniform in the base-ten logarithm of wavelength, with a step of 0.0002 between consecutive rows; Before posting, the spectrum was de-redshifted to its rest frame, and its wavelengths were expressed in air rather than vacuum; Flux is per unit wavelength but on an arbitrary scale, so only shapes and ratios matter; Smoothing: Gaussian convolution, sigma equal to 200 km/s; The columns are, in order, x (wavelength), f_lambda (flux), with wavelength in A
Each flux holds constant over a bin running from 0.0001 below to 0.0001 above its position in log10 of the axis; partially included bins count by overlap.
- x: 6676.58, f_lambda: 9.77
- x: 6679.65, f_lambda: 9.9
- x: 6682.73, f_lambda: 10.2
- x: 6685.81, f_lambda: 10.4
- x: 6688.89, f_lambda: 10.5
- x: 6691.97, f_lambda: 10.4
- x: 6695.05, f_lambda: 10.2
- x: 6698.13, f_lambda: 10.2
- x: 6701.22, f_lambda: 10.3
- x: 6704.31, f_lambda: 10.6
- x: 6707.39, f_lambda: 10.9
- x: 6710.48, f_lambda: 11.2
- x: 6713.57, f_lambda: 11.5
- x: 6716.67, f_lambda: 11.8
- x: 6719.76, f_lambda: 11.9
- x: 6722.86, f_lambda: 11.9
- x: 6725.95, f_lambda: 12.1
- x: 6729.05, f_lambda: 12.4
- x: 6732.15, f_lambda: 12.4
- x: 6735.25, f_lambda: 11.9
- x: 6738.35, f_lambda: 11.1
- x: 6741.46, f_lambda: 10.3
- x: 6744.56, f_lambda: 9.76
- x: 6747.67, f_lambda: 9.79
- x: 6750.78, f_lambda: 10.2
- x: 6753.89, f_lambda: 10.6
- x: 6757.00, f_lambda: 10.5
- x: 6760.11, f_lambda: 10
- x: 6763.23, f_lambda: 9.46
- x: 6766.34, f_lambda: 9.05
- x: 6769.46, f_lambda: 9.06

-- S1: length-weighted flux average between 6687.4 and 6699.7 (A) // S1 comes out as 10.3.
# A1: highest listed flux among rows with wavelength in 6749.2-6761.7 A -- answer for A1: 10.6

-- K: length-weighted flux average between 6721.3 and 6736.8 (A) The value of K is 12.1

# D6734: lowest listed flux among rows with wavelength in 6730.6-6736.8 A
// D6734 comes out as 11.9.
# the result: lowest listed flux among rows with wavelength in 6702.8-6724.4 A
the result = 10.6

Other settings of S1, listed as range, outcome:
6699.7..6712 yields 10.8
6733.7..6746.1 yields 10.8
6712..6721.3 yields 11.7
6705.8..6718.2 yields 11.3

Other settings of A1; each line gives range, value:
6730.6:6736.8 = 12.4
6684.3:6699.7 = 10.5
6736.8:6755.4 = 11.1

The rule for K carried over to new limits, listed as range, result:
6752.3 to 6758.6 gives 10.5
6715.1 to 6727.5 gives 11.9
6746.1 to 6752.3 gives 9.99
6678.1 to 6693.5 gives 10.3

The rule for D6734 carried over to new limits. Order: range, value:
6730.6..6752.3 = 9.76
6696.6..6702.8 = 10.2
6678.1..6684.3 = 9.9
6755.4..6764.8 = 9.46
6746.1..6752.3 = 9.79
